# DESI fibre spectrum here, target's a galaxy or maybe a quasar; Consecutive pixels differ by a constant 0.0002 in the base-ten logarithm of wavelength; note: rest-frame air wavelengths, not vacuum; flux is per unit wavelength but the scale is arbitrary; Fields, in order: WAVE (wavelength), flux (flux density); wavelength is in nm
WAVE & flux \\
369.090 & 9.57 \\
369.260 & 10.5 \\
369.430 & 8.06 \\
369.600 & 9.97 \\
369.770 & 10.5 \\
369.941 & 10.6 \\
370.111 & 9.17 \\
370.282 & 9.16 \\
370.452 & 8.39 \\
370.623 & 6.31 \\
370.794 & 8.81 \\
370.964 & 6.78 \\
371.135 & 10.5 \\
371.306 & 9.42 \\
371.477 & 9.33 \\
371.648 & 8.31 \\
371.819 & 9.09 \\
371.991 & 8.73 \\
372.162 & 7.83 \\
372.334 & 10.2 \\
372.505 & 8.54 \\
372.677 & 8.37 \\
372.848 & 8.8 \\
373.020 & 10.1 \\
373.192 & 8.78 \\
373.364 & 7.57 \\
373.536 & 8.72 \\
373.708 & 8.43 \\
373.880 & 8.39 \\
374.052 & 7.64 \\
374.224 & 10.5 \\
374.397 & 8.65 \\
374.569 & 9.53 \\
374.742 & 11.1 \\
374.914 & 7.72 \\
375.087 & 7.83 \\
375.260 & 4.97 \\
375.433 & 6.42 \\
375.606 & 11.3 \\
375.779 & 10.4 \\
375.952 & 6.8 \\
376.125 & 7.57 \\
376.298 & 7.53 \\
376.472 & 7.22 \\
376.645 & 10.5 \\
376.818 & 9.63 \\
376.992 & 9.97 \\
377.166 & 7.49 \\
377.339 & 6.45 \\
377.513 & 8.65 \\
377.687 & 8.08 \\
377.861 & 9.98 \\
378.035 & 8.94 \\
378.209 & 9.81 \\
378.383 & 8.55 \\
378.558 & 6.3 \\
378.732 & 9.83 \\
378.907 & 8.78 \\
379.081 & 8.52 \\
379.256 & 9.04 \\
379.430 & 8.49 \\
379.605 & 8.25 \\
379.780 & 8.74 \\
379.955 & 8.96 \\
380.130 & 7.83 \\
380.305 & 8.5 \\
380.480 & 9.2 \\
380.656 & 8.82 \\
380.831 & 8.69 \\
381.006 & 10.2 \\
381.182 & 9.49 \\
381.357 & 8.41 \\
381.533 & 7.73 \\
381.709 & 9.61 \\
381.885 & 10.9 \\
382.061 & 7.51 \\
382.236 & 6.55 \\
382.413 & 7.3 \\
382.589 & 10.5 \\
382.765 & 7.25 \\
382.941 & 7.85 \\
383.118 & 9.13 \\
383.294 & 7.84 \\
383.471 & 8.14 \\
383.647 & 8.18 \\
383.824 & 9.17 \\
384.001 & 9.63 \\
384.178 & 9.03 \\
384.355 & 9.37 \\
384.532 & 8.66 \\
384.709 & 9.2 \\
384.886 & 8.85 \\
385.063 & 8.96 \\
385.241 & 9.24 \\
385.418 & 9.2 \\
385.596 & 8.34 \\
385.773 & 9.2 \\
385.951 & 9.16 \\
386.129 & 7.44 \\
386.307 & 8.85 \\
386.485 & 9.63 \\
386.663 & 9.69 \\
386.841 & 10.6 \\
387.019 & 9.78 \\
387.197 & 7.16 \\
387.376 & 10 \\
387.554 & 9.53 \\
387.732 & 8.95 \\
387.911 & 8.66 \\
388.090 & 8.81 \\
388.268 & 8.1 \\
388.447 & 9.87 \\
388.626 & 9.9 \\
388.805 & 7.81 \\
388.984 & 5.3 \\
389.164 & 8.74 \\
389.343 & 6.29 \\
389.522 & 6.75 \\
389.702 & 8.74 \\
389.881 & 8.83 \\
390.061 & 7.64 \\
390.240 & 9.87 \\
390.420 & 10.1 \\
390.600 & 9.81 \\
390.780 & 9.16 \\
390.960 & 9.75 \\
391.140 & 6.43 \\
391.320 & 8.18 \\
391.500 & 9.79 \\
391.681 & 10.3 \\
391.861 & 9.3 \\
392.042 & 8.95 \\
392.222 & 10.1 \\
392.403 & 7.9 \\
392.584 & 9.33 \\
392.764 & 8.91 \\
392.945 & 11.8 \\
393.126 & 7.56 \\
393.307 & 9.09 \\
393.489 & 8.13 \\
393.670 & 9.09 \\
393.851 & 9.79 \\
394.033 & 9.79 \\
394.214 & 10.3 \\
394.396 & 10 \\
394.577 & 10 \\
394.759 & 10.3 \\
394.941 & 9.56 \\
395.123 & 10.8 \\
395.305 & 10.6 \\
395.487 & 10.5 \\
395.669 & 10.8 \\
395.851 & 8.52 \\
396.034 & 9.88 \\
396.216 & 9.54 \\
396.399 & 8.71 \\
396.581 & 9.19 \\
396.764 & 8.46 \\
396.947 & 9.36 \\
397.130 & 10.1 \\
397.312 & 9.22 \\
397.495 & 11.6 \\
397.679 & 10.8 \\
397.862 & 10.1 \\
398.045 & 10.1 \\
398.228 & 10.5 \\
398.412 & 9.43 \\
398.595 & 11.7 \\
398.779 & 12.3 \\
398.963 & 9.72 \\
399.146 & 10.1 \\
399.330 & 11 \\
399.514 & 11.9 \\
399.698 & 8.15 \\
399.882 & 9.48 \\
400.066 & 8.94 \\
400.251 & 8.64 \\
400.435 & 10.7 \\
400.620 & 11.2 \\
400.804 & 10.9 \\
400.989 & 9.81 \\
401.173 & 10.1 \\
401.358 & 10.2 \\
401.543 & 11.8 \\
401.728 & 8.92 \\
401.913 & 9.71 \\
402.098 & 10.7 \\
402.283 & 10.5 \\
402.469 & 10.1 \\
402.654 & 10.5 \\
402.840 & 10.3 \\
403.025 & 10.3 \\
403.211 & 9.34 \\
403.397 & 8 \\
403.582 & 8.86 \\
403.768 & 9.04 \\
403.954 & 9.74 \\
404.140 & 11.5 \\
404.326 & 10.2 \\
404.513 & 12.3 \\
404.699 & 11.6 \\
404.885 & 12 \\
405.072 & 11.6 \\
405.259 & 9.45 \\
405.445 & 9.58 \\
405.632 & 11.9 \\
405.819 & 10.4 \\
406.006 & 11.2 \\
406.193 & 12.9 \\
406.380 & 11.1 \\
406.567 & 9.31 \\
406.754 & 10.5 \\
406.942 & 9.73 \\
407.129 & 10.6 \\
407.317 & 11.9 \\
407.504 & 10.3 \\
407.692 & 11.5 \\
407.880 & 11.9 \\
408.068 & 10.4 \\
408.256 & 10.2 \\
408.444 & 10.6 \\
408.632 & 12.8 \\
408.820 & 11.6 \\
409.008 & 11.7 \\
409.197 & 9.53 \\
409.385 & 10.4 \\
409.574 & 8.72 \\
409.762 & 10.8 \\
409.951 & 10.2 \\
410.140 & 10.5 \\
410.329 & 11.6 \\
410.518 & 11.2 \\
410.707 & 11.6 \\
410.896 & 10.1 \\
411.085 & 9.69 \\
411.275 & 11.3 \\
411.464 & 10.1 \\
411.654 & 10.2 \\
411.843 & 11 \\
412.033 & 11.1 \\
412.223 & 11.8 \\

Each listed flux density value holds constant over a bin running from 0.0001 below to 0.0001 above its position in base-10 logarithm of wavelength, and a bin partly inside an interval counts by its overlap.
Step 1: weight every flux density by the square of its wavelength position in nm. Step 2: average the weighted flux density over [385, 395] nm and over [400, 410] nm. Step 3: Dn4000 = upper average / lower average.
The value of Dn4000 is 1.26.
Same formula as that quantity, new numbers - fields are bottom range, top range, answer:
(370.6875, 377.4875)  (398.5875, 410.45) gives 1.43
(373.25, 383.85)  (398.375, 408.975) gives 1.40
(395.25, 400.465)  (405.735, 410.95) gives 1.14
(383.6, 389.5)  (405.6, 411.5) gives 1.37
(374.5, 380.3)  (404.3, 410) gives 1.49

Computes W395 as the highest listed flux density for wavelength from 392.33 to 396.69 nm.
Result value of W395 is 11.8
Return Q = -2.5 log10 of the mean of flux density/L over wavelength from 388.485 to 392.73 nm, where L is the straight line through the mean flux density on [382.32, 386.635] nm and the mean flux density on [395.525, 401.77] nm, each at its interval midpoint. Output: 0.08 mag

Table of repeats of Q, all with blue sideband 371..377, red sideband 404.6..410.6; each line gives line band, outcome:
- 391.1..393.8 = 0.10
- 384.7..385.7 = 0.06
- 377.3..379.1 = 0.05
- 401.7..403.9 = 0.09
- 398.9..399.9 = 0.02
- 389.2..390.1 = 0.25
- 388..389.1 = 0.16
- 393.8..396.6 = 0.02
